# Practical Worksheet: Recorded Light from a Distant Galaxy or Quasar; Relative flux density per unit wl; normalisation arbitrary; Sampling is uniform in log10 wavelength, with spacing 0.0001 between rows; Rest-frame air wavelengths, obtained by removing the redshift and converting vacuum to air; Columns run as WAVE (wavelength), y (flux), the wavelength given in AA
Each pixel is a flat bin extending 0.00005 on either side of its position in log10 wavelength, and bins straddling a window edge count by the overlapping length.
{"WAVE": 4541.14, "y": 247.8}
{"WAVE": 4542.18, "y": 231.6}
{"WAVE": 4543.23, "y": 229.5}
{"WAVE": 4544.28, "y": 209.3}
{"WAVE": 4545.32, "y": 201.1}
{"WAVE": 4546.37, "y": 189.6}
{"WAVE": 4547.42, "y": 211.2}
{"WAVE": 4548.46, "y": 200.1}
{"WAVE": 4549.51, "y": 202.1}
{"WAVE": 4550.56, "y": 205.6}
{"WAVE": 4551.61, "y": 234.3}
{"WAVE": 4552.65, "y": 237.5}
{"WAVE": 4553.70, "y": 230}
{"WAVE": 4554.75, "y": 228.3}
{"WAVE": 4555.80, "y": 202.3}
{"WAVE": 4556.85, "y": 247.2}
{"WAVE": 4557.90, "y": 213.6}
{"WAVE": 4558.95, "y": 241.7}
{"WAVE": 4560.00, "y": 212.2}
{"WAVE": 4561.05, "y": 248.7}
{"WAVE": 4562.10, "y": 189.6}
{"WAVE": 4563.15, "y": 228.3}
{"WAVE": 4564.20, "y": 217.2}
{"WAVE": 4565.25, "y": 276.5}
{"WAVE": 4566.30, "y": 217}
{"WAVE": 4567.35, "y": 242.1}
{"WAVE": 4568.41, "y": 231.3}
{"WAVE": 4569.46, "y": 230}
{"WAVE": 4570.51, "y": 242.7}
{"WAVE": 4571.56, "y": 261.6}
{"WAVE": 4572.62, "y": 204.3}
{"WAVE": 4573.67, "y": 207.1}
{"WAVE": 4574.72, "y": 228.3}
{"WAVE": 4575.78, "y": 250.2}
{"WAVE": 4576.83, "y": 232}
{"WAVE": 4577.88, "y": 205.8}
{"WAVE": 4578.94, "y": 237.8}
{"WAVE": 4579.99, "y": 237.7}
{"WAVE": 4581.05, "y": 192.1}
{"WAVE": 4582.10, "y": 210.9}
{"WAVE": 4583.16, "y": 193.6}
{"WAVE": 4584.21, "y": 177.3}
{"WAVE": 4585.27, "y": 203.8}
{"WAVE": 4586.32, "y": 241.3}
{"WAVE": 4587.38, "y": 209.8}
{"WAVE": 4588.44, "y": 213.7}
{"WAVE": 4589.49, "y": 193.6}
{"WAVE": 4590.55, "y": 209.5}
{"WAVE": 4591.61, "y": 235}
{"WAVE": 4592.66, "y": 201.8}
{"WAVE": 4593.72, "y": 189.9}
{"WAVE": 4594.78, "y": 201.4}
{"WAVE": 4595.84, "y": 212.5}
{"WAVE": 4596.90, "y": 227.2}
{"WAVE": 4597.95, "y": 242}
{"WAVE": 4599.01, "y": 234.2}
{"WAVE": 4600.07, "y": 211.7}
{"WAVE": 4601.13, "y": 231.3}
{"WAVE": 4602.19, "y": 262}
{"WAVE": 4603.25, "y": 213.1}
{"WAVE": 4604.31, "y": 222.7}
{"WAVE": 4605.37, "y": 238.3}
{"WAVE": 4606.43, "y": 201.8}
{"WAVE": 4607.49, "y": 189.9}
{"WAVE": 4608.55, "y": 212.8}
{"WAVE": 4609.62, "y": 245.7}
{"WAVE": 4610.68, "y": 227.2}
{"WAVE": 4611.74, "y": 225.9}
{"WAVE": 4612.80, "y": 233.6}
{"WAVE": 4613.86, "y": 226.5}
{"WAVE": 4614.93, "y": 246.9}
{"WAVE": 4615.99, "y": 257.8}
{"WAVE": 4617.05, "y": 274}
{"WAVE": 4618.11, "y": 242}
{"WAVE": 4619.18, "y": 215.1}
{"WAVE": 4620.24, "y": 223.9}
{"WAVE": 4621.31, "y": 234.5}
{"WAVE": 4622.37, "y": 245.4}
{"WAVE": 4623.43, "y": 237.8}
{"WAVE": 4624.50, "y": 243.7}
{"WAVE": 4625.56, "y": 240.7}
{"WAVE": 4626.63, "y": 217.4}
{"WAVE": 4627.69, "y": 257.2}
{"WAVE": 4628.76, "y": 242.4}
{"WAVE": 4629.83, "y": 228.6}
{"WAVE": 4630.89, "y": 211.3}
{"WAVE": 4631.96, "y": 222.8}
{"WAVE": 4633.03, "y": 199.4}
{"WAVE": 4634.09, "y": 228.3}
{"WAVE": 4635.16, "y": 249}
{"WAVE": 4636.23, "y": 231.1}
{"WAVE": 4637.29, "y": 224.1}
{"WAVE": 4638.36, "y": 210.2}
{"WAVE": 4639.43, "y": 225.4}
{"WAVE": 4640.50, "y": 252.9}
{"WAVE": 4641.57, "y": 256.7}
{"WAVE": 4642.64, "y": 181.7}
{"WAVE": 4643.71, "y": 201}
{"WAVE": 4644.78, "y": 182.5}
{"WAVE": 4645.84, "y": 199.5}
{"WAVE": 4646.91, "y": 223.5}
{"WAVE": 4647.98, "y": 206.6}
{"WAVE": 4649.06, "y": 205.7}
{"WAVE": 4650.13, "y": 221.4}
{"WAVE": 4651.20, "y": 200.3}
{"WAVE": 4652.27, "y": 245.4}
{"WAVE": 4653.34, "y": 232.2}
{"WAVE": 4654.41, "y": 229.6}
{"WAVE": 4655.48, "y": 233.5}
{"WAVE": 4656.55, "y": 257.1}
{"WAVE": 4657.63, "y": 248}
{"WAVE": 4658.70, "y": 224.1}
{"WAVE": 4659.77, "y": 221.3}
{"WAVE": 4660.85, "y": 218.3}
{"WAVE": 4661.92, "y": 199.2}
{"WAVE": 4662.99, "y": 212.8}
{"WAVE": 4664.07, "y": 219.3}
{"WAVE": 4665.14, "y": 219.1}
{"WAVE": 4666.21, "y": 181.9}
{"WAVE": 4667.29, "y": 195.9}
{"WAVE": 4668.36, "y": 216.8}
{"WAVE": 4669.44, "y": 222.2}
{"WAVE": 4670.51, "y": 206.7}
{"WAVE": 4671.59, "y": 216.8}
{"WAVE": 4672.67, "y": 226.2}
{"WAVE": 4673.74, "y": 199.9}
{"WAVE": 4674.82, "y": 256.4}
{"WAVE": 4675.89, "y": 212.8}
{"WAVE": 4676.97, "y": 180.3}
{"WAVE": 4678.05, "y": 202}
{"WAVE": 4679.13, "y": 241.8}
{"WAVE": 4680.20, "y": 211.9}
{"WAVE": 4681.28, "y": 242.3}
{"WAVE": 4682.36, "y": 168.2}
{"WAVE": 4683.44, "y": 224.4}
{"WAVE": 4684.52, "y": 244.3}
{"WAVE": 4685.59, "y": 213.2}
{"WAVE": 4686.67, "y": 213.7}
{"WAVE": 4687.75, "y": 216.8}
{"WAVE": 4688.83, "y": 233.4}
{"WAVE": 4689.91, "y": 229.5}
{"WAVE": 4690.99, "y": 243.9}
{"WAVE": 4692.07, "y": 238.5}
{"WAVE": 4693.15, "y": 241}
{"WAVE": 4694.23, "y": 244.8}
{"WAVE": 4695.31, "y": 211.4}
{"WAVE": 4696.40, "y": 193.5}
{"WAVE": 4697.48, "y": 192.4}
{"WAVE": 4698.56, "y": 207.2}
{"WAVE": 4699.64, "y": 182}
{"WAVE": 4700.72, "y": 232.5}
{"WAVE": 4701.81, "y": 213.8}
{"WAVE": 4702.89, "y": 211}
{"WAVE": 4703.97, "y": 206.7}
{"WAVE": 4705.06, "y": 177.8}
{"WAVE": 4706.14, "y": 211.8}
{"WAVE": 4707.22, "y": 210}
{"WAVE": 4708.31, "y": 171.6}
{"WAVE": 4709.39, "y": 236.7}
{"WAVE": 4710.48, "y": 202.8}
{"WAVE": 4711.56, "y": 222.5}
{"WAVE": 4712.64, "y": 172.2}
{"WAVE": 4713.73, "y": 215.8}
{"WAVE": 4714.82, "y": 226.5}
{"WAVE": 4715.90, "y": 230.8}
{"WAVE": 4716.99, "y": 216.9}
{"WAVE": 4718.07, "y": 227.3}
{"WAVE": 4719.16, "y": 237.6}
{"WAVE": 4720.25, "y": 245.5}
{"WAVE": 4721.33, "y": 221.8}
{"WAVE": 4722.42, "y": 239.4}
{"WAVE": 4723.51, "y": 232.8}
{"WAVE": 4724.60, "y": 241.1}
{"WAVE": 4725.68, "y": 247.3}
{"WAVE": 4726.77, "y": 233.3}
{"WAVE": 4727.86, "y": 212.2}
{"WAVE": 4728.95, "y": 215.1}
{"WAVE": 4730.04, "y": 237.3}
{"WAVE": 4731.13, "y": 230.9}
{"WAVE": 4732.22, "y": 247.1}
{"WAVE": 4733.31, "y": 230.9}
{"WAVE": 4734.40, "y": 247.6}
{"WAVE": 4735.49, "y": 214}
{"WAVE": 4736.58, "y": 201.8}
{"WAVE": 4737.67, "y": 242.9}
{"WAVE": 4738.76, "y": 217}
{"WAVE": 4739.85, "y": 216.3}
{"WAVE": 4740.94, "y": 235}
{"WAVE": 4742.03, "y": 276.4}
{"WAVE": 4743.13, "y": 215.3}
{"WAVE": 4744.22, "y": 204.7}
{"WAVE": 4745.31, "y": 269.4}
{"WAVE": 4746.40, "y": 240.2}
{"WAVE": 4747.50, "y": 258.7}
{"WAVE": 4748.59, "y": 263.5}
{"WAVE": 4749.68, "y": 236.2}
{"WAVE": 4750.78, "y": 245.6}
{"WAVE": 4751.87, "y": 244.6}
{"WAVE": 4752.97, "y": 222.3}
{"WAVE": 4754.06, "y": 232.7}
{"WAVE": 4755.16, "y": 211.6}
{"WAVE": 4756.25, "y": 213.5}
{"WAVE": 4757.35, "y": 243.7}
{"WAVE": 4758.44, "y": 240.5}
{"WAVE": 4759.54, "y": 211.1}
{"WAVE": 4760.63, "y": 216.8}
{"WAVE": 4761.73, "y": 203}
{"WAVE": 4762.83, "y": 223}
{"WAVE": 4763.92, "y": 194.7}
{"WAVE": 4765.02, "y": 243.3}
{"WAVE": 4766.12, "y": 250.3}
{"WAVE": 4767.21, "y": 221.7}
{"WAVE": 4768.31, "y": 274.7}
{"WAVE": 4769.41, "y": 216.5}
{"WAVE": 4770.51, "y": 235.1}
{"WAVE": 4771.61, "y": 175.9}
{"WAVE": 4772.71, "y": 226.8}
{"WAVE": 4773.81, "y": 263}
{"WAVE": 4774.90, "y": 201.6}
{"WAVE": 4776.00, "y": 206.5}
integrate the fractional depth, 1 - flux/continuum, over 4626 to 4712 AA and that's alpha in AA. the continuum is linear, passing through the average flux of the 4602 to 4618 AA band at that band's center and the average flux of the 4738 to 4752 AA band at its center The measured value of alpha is 6.3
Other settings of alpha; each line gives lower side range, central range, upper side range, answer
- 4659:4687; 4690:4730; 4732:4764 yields 0.7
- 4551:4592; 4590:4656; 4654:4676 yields -1.2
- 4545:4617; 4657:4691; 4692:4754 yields 1.0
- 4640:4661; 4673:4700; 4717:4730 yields 1.0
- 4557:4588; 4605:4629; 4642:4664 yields -1.5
